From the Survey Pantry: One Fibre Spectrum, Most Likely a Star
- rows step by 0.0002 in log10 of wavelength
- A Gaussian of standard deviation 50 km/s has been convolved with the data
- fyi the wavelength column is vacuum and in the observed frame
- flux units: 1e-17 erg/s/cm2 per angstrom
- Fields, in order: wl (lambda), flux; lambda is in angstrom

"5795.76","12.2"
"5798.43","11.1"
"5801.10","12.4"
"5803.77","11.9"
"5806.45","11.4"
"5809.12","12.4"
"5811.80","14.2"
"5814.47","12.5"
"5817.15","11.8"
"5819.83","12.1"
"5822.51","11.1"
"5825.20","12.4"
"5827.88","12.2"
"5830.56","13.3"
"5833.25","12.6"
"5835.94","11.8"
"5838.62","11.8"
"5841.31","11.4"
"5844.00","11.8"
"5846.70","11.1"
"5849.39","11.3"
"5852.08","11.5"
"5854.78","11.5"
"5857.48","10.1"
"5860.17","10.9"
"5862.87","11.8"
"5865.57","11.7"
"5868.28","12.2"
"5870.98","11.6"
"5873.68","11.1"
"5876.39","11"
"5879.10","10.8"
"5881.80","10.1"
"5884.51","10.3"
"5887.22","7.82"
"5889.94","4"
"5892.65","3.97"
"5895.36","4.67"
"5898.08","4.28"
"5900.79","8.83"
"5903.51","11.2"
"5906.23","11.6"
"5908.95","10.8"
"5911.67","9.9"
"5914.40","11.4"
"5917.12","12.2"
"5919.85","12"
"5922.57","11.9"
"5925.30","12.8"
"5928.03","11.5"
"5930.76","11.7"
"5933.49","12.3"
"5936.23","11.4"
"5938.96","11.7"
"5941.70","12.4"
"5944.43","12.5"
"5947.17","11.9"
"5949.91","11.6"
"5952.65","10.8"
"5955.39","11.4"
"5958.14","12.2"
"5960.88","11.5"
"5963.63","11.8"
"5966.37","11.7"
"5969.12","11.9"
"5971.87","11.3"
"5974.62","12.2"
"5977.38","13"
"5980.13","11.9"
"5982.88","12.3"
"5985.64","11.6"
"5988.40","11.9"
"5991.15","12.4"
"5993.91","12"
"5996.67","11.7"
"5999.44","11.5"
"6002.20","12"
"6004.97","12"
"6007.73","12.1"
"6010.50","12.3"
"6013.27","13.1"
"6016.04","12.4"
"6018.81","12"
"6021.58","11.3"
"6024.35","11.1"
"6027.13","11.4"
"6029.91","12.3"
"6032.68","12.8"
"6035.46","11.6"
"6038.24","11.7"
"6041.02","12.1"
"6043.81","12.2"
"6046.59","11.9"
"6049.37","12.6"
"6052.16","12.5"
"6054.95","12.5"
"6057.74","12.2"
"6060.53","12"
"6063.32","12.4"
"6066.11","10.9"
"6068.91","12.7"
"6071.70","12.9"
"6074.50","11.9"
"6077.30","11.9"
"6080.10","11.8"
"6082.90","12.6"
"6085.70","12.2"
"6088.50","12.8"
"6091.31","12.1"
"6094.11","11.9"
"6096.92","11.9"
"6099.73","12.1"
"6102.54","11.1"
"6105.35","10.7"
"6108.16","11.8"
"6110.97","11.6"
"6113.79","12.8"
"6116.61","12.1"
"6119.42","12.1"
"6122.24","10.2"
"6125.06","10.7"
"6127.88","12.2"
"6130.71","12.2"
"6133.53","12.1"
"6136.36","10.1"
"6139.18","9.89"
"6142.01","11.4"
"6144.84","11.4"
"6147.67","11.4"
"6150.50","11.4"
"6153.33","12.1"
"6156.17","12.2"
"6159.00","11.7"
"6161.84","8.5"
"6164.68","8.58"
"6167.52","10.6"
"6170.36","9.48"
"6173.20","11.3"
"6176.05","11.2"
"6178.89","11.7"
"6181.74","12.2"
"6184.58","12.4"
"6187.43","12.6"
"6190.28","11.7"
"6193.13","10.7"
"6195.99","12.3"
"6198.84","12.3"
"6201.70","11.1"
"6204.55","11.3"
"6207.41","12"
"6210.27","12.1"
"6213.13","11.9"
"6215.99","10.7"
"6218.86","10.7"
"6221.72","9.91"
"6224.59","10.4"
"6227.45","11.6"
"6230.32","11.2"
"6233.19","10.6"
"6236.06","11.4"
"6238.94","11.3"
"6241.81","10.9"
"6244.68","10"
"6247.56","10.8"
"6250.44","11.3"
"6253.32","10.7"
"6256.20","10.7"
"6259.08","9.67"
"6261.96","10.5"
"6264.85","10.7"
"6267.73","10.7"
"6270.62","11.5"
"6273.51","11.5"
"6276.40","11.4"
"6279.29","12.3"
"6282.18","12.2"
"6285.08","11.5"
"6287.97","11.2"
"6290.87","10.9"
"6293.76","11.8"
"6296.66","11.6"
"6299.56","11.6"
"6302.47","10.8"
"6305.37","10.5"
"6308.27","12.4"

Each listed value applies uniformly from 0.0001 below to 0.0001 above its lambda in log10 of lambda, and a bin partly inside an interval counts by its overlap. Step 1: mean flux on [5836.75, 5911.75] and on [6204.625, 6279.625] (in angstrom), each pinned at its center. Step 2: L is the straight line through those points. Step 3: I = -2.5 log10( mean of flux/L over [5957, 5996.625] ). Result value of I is -0.17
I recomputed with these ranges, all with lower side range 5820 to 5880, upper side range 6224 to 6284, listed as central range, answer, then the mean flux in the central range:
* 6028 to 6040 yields -0.07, 12.1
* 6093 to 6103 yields -0.05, 11.8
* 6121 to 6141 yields 0.01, 11.1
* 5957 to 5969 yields -0.03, 11.8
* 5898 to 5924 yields 0.08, 10.7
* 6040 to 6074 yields -0.09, 12.2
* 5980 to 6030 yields -0.05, 12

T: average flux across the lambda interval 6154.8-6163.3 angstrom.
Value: 10.8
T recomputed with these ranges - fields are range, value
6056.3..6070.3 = 12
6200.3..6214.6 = 11.7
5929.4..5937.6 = 11.8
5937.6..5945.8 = 12.2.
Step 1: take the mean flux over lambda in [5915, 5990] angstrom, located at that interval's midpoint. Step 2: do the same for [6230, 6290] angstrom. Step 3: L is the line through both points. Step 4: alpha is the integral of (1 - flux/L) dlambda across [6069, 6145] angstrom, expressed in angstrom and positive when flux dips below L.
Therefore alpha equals -1.8 angstrom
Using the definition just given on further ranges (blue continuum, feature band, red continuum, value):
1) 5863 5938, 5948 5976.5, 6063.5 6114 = -2.4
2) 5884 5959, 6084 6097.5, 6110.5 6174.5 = -1.6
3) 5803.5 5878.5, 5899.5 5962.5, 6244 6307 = 0.5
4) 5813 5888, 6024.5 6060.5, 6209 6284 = -2.8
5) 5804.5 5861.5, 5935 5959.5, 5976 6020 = 0.6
